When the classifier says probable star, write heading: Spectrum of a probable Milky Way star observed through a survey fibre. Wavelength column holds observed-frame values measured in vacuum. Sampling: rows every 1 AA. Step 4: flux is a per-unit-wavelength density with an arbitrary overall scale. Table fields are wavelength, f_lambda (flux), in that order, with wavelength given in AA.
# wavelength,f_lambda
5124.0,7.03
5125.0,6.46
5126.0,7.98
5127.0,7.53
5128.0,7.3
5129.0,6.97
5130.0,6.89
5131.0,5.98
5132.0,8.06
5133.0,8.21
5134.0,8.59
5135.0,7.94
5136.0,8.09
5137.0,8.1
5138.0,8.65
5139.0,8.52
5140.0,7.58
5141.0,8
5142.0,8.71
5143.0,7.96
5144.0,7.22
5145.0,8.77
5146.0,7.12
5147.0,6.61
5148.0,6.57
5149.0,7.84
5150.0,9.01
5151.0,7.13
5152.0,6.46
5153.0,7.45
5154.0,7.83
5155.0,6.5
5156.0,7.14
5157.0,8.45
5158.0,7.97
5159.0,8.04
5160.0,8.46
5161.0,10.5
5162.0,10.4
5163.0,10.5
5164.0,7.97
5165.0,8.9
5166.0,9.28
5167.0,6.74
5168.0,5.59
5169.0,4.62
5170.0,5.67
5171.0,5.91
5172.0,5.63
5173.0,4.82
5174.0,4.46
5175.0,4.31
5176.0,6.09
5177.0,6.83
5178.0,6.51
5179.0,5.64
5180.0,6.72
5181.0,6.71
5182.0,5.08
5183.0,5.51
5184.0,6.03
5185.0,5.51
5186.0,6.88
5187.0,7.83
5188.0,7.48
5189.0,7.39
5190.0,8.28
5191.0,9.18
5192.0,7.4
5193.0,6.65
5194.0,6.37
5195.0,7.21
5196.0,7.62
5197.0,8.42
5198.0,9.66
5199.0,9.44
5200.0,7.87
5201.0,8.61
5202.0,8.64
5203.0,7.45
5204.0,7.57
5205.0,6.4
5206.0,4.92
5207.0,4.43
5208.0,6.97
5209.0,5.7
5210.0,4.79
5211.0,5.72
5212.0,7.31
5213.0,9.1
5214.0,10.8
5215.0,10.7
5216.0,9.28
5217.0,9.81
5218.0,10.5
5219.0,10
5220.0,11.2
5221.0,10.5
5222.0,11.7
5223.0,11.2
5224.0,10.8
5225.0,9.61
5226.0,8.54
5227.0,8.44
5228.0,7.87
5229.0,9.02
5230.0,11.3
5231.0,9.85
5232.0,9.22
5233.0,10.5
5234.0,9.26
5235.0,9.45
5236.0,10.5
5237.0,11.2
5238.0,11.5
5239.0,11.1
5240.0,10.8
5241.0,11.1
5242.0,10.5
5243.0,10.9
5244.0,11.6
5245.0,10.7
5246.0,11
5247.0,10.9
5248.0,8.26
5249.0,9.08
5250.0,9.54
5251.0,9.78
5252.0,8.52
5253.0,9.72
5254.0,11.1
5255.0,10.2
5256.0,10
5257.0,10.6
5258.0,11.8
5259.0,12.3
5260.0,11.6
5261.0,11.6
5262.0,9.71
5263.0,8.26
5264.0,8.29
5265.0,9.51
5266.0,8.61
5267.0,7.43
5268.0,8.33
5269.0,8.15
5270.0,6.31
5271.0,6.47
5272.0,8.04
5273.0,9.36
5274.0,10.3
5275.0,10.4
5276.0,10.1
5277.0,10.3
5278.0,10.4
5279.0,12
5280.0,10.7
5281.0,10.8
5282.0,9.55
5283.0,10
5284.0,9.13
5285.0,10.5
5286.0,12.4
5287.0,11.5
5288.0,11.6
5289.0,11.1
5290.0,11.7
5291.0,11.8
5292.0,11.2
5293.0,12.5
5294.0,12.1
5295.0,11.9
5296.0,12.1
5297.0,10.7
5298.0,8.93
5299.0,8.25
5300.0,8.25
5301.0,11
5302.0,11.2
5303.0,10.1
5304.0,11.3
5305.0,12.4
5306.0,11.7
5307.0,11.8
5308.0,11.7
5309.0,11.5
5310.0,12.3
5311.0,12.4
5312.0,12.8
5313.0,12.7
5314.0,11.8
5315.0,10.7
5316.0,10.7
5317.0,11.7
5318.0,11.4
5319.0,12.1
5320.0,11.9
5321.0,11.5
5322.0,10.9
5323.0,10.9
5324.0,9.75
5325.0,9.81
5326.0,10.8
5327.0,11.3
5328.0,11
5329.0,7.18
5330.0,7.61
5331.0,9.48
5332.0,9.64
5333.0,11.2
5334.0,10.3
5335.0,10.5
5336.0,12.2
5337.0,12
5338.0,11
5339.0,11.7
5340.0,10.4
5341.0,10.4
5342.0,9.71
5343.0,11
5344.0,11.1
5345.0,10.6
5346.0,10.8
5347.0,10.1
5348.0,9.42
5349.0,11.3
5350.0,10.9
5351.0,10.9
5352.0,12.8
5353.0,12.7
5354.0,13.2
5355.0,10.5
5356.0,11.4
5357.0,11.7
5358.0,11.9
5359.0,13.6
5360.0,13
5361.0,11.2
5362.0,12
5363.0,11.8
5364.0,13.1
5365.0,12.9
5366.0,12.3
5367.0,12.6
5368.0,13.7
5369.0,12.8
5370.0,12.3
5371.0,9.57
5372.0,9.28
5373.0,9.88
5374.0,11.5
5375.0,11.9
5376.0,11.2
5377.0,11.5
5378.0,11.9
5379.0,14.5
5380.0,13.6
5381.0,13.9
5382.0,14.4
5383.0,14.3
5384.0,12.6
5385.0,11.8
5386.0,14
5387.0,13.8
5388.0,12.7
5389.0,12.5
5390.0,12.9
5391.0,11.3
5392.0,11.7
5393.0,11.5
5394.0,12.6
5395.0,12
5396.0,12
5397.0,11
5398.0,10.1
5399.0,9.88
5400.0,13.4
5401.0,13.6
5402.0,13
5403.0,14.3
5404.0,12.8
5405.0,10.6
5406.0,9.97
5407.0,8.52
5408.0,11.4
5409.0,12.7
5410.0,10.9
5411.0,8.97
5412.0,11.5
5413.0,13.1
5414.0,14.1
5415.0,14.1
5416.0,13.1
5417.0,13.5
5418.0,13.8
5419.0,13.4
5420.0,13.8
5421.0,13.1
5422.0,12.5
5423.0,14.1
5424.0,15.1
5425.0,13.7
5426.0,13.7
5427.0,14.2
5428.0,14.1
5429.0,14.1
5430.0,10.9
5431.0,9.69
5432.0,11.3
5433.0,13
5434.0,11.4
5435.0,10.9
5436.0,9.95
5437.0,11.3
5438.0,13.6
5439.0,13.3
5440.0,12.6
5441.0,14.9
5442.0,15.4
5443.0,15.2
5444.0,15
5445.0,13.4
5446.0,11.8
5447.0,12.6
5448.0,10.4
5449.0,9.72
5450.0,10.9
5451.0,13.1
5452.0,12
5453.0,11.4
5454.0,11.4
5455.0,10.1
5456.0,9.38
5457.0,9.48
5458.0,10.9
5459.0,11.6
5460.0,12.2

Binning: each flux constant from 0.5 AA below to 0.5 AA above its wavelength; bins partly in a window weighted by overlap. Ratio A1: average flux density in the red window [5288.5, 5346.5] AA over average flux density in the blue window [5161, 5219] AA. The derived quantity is 1.5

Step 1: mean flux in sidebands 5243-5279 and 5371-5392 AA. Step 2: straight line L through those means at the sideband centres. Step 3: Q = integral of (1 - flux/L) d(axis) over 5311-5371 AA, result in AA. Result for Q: 1.0 AA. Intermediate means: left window 9.71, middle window 11.3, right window 12.4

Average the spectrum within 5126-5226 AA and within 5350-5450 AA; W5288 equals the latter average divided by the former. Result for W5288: 1.61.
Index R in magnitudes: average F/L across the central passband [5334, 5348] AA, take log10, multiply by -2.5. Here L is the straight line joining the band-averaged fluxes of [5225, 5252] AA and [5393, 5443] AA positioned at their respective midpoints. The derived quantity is 0.06 mag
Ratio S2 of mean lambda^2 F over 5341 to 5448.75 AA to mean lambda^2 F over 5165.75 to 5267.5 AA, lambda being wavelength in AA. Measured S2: 1.5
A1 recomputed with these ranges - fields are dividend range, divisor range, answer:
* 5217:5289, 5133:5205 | 1.36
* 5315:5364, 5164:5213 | 1.63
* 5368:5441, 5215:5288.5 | 1.23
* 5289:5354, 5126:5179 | 1.48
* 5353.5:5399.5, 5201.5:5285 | 1.28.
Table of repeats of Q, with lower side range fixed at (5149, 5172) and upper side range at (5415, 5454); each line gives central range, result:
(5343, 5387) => -2.0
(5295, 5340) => -1.3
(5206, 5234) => -0.5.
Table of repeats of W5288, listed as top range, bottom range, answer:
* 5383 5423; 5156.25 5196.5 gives 1.75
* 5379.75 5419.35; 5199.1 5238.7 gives 1.38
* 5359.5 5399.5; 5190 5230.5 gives 1.44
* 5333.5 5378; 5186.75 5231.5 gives 1.36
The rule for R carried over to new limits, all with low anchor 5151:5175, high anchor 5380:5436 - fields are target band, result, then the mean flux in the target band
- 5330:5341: 0.03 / 10.7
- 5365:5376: 0.01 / 11.6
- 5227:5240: -0.14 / 10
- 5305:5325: -0.10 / 11.6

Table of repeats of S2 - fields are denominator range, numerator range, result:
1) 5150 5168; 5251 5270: 1.23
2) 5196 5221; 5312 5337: 1.38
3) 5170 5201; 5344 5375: 1.83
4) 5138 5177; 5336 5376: 1.68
